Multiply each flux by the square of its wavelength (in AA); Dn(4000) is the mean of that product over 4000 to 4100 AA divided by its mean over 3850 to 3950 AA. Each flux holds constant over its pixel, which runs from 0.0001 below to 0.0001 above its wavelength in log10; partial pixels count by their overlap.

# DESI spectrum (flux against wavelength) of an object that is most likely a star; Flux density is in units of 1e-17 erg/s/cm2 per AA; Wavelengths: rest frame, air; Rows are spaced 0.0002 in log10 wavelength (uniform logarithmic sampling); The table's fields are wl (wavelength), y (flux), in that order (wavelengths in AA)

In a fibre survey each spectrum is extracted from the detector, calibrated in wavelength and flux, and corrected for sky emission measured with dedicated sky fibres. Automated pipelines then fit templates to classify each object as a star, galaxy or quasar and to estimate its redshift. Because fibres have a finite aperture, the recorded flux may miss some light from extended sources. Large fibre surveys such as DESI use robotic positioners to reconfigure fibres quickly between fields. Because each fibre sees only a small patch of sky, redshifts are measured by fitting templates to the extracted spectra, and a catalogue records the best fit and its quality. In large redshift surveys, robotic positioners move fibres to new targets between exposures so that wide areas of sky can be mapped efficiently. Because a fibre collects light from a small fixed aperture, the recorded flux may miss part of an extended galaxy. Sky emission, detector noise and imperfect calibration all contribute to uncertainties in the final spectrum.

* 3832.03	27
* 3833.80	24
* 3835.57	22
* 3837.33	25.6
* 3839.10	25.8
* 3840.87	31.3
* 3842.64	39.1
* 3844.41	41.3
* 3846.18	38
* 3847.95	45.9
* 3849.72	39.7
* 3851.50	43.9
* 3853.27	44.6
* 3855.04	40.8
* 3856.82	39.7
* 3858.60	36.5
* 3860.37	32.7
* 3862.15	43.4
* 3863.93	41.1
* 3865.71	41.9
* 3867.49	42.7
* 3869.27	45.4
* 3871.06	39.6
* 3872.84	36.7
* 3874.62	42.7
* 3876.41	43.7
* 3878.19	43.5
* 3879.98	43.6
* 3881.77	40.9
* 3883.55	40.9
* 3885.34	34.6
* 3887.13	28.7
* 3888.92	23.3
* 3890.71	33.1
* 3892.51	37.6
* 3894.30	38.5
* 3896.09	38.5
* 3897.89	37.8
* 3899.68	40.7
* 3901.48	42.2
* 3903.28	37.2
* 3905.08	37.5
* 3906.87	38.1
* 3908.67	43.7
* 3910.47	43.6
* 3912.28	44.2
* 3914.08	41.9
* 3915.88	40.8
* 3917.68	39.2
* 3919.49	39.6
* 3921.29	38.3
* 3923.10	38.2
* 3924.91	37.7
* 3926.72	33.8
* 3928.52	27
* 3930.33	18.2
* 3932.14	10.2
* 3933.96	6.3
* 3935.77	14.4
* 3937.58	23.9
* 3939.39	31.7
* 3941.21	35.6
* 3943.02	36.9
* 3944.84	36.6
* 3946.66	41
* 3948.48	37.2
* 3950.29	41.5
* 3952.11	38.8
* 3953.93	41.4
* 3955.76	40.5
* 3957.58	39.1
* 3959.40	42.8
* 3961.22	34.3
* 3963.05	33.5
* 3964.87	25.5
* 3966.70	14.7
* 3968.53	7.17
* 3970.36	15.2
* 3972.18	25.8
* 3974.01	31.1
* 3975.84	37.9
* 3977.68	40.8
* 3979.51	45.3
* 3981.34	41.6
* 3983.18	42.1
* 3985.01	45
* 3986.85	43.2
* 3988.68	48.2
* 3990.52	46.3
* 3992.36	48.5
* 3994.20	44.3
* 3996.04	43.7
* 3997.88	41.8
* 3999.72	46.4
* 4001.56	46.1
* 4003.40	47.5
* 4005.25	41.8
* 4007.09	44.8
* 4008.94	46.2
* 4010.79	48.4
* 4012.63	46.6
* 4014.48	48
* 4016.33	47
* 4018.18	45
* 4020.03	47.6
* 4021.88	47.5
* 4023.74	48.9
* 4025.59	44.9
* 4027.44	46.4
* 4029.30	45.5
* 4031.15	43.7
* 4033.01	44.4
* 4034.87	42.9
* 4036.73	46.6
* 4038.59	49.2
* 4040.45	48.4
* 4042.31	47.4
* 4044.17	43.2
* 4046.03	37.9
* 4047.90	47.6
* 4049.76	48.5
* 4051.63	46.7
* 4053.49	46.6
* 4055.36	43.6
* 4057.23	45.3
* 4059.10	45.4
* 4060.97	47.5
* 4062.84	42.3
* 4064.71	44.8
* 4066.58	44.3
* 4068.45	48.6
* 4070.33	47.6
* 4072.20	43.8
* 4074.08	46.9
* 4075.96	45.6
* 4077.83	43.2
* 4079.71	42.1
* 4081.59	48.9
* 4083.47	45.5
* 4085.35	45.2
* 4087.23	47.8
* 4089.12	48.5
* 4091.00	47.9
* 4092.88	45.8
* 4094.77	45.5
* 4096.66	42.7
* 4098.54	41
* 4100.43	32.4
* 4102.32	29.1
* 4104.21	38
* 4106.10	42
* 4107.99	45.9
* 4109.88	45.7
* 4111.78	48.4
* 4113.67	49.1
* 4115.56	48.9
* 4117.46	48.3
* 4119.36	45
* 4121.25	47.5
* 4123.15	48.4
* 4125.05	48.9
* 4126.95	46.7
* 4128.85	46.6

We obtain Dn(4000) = 1.3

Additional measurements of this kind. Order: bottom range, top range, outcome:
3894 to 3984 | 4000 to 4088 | 1.42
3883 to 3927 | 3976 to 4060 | 1.26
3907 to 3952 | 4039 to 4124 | 1.45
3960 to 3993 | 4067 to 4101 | 1.37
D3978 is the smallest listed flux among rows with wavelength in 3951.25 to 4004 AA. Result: 7.17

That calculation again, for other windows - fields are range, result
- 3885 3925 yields 23.3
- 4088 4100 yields 41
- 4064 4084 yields 42.1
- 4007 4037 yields 42.9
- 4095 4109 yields 29.1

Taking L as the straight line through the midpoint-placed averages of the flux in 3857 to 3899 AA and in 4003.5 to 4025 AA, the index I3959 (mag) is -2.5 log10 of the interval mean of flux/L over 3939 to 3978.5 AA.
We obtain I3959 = 0.29 mag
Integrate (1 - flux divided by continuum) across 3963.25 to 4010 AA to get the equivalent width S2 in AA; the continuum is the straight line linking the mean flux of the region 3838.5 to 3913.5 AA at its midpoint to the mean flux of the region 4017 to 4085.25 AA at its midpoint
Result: 5.4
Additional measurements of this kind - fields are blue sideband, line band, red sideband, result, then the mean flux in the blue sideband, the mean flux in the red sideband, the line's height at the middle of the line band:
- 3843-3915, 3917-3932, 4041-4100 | 3.05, 39.8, 45.3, 41.1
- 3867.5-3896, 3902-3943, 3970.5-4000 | 6.73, 38.3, 41.2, 39.5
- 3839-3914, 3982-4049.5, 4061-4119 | -4.59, 39.3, 44.6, 42.8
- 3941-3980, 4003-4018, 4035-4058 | -2.02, 33.6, 45.8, 40.7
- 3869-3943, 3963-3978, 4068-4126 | 5.41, 35.3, 44.9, 38.6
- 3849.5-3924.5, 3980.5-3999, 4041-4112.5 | -1.01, 39.5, 44.5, 42.2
